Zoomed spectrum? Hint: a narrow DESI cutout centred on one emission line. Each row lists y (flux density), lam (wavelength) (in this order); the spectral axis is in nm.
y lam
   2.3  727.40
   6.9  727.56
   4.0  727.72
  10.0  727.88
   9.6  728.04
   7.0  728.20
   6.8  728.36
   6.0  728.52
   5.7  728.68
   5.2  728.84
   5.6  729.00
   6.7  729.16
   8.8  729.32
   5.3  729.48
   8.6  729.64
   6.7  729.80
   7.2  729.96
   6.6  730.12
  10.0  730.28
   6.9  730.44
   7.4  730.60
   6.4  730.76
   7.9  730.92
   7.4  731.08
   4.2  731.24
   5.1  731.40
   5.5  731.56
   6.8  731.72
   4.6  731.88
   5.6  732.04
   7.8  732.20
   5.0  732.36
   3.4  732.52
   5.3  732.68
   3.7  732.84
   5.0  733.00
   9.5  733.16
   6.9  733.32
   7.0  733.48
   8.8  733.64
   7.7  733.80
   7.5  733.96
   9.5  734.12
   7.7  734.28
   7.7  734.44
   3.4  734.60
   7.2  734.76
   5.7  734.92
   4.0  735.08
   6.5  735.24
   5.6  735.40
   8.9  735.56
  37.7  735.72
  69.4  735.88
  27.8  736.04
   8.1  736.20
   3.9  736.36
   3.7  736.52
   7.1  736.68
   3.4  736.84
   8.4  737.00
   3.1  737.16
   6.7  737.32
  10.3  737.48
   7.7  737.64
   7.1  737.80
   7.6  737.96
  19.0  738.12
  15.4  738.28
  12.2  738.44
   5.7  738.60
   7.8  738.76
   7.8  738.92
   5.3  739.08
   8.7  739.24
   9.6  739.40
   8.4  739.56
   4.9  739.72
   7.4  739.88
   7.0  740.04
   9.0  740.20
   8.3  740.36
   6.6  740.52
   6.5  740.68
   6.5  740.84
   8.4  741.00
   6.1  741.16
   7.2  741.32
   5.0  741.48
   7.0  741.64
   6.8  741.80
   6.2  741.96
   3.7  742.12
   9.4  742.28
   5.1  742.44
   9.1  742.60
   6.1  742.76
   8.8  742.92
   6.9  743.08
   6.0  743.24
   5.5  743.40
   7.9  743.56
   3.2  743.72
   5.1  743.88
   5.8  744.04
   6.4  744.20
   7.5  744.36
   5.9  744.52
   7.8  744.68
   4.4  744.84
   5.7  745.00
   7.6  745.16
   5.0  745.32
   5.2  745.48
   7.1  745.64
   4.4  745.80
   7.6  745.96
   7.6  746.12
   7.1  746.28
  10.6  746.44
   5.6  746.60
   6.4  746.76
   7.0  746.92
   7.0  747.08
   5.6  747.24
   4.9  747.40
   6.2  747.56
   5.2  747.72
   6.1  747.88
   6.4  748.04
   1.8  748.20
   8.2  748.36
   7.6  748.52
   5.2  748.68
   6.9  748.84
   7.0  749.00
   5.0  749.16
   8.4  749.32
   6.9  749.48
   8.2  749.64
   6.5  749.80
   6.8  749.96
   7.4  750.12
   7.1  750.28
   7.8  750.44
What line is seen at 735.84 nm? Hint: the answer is H-alpha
